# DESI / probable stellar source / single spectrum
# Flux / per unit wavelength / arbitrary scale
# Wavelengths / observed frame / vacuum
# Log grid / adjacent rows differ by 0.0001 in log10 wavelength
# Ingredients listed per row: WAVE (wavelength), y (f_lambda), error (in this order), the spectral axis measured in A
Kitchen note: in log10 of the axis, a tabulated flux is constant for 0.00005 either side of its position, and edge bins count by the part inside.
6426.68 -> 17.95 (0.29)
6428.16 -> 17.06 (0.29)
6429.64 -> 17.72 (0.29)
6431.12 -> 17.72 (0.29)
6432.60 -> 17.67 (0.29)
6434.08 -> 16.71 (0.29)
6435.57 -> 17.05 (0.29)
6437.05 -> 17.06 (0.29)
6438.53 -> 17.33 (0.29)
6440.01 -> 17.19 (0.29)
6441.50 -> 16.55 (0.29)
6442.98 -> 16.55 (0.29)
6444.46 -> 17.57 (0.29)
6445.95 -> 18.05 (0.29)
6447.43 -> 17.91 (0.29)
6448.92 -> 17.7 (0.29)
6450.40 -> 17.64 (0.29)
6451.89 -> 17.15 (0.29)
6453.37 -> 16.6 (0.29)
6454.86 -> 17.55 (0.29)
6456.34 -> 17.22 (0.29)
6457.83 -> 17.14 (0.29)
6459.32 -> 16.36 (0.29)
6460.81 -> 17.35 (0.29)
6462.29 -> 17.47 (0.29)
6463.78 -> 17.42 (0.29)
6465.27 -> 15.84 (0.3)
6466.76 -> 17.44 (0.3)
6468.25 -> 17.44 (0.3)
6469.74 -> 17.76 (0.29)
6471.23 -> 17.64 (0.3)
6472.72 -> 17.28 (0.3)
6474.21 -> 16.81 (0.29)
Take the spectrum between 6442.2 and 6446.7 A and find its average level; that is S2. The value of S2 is 17.4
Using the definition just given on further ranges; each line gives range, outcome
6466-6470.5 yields 17.5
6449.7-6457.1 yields 17.2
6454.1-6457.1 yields 17.4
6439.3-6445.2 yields 17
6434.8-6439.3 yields 17.1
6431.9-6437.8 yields 17.1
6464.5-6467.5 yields 16.6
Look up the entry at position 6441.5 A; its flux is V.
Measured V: 16.55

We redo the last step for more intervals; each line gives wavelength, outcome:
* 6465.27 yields 15.84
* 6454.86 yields 17.55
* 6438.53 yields 17.33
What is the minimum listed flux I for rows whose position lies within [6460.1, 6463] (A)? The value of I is 17.35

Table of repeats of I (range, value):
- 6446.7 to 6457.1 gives 16.6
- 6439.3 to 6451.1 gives 16.55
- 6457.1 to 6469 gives 15.84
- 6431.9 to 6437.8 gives 16.71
